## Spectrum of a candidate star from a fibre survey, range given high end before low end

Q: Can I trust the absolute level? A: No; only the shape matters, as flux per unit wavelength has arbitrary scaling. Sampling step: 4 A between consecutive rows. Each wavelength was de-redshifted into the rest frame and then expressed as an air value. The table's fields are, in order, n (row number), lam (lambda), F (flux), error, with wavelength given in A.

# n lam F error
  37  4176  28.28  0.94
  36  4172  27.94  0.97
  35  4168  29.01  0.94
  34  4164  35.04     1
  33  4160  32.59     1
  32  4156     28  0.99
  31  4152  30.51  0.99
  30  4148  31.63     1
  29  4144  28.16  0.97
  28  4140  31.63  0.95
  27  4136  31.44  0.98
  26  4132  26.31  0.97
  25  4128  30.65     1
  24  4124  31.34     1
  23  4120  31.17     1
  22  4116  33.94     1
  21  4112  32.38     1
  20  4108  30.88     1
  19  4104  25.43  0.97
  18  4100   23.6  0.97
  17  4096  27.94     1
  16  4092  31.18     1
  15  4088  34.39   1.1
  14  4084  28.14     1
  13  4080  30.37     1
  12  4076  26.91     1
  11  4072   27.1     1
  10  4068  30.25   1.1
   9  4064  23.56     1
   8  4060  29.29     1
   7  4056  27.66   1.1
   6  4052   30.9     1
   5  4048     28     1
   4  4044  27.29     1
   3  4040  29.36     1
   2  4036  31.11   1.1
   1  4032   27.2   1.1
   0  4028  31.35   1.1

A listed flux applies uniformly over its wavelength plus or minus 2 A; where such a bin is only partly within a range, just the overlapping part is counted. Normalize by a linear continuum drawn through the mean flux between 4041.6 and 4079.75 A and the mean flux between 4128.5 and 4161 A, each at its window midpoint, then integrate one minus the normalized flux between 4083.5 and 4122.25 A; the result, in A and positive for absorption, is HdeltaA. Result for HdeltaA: -1.3 A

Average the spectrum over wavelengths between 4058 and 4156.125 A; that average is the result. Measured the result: 29.5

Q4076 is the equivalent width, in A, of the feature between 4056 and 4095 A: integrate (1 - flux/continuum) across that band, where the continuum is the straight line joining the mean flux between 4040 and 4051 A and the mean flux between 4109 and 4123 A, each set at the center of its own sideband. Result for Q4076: 1.4 A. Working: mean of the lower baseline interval 28.3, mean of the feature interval 28.9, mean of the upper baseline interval 32.3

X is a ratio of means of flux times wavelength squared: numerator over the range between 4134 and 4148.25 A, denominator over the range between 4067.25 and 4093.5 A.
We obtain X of 1.1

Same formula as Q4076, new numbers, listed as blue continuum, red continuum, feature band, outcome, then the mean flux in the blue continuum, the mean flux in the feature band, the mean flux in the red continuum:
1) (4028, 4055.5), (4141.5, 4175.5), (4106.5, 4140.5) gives -1.3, 29.1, 31.1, 30.3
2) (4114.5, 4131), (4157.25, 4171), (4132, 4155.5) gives 1.0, 31.4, 30.1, 31.7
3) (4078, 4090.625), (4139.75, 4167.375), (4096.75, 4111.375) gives 1.7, 31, 27.3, 30.9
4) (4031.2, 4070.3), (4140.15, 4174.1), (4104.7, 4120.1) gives -1.1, 28.5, 31.6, 30.4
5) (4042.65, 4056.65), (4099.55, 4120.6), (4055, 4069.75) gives 0.6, 28.6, 27.6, 29.9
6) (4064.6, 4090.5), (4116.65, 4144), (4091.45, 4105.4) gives 1.4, 29.2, 26.7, 30.4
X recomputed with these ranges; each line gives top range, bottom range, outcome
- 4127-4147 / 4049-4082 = 1.09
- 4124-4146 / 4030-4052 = 1.08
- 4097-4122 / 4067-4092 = 1.01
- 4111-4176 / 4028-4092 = 1.10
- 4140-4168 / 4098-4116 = 1.10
